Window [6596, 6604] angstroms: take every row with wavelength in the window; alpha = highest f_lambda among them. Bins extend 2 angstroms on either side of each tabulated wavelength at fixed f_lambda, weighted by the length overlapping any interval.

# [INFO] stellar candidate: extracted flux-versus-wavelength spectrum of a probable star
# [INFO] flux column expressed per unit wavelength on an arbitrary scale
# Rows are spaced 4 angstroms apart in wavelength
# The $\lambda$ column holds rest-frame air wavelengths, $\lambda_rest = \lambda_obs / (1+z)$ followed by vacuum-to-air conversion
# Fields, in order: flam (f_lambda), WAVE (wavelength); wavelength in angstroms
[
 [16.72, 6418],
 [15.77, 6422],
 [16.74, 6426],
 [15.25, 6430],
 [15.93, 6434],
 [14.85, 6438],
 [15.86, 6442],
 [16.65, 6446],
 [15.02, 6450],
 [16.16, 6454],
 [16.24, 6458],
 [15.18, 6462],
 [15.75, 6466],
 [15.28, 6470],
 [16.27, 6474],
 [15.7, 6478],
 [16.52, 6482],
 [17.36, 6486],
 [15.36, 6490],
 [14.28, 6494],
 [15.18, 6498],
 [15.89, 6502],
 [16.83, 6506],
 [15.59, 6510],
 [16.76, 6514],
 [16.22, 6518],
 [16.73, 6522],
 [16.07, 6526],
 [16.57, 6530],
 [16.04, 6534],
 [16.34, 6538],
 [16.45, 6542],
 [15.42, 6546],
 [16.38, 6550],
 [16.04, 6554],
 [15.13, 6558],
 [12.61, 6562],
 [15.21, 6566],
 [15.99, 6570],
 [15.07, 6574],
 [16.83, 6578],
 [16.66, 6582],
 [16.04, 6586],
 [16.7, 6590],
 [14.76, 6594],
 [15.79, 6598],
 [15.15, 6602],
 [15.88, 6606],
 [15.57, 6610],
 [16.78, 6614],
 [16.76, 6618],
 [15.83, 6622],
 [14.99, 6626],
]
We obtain 15.79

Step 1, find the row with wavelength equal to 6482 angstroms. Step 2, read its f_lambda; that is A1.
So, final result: 16.52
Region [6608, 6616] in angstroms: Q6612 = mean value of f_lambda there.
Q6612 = 16.2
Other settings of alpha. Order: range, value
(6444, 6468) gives 16.65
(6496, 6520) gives 16.83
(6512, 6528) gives 16.76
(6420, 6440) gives 16.74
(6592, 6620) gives 16.78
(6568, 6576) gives 15.99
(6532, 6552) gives 16.45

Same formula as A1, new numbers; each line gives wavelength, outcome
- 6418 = 16.72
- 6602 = 15.15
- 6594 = 14.76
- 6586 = 16.04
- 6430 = 15.25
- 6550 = 16.38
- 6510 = 15.59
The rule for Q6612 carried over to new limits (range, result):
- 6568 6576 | 15.5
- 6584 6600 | 15.8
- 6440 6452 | 15.8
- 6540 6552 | 16.1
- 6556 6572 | 14.7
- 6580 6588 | 16.4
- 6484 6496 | 15.7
